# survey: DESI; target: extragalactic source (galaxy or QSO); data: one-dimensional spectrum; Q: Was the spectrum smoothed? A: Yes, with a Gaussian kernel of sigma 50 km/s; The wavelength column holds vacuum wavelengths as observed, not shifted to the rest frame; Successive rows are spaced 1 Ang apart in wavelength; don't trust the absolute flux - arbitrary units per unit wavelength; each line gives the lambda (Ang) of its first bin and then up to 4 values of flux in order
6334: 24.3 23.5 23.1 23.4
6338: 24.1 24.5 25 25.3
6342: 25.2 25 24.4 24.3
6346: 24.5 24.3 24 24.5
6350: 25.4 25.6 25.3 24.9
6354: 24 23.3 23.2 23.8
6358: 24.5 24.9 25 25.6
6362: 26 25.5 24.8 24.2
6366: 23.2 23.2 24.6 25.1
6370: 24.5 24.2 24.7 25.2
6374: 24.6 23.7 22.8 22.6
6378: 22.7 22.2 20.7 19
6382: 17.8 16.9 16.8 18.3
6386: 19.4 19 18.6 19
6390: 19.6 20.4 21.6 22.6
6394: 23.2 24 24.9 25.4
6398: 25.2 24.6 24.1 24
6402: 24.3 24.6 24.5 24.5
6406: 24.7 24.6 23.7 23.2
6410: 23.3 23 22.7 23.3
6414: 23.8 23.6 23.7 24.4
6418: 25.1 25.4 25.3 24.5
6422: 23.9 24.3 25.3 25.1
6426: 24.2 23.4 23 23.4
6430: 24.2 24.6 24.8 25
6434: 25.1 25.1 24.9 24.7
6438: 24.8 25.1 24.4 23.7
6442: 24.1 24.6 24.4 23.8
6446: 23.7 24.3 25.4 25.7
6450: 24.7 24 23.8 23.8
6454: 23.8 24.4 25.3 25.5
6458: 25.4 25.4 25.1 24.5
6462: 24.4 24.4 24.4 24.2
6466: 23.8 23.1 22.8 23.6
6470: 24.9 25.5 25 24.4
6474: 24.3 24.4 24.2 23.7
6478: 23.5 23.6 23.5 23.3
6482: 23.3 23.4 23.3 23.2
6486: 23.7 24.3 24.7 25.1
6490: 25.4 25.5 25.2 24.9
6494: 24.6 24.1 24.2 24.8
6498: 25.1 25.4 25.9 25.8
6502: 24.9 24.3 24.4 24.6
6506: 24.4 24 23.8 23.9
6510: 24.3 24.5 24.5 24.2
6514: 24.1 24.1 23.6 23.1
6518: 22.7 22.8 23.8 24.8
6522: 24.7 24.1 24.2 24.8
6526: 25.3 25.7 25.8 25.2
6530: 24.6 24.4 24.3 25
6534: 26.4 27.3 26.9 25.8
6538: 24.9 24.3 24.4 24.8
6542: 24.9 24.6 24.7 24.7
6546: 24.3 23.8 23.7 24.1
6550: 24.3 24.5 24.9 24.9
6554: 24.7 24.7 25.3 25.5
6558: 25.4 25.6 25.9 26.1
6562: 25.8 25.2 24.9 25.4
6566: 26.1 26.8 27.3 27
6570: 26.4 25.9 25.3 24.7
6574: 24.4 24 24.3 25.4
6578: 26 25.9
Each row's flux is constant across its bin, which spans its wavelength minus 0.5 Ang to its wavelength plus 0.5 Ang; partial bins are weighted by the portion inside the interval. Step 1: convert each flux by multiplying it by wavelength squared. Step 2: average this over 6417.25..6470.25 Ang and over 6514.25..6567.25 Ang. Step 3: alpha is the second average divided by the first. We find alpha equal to 1.05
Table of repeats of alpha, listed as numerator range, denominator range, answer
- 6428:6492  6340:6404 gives 1.08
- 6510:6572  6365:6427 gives 1.13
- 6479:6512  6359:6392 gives 1.14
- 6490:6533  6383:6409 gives 1.14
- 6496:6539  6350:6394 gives 1.14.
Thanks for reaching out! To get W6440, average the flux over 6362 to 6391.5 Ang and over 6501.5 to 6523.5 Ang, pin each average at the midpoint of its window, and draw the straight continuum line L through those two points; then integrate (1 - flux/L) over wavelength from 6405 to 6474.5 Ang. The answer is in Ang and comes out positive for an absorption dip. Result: -4.4 Ang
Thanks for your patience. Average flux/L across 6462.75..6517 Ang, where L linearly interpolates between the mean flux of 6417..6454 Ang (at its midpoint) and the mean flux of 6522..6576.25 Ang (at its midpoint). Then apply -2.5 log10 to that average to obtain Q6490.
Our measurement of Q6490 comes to 0.023 mag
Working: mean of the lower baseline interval 24.5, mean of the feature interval 24.3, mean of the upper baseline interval 25.2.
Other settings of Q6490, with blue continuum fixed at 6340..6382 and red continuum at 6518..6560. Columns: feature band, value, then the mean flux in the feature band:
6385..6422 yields 0.048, 23.2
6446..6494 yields 0.009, 24.3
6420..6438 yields -0.004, 24.5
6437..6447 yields 0.005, 24.3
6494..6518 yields 0.013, 24.4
